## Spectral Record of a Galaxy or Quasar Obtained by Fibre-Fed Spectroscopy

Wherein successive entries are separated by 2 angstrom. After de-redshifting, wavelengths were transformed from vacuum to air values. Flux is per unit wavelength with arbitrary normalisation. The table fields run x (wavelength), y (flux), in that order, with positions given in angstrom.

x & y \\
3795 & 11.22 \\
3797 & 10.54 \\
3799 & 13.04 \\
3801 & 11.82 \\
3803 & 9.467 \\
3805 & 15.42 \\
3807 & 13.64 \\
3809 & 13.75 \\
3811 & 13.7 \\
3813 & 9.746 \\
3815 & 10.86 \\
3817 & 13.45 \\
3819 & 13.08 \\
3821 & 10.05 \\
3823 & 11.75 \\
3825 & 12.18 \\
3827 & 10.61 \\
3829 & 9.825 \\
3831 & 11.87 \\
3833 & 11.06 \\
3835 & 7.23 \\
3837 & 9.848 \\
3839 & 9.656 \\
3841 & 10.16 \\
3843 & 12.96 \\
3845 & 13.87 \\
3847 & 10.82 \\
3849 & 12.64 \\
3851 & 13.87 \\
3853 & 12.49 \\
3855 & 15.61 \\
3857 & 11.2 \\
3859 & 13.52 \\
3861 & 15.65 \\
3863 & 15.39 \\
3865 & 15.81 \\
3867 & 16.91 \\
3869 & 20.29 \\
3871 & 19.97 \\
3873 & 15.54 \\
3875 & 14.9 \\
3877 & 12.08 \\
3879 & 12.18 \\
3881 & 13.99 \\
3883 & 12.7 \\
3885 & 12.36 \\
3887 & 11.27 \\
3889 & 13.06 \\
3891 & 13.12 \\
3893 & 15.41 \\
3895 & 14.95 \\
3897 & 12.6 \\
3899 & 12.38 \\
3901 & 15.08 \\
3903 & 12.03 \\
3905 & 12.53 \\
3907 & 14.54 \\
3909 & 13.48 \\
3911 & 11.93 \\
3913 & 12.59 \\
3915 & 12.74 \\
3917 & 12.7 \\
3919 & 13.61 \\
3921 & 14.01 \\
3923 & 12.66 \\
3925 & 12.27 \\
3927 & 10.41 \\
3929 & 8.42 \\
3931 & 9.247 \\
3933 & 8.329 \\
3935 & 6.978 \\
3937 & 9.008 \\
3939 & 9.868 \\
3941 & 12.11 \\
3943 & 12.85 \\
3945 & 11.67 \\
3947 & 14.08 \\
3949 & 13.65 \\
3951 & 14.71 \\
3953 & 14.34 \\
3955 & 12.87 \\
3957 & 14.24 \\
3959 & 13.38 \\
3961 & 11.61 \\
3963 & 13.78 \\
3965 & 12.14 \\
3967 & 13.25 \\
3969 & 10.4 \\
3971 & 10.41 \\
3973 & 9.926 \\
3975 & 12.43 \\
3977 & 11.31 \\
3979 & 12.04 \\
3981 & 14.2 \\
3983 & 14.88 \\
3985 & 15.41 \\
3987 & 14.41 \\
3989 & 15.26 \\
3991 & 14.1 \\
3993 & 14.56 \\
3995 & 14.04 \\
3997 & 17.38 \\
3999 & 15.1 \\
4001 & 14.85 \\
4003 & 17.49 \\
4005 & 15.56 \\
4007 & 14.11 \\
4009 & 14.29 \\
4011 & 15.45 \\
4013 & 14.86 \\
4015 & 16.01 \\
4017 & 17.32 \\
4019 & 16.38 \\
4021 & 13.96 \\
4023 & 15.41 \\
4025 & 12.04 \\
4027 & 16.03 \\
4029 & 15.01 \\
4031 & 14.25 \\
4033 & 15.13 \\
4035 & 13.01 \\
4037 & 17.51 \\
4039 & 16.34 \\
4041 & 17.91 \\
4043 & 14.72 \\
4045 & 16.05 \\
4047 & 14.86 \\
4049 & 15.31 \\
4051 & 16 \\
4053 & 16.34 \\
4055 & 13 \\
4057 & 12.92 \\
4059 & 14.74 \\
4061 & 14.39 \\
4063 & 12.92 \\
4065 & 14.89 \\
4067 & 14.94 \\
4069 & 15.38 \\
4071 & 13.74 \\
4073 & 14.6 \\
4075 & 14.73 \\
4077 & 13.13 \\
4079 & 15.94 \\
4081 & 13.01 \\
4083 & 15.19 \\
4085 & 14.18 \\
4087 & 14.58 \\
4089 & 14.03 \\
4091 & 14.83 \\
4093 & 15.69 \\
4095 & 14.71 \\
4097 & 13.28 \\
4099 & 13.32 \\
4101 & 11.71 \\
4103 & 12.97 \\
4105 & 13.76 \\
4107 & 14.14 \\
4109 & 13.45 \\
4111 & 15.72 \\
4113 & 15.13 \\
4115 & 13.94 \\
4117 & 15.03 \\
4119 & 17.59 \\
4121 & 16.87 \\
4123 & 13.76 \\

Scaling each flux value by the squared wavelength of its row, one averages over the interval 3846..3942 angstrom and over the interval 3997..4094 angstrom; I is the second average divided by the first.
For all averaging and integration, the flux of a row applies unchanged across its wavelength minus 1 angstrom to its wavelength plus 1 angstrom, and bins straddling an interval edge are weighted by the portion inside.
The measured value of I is 1.24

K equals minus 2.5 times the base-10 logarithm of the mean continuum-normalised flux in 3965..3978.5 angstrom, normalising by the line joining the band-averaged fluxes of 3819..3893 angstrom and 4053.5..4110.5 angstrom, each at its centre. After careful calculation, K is 0.19 mag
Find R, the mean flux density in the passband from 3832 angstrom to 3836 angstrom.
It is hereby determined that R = 9.14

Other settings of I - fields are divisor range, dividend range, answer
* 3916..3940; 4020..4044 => 1.50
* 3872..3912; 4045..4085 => 1.19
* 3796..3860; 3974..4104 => 1.38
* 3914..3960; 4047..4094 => 1.30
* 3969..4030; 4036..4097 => 1.07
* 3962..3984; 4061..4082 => 1.23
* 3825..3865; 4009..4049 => 1.39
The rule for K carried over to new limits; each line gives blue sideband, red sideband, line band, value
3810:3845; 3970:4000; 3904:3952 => 0.08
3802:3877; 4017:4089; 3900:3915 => 0.03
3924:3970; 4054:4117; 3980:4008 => -0.20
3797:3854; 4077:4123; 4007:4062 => -0.10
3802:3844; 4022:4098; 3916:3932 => 0.10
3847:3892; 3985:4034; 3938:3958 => 0.13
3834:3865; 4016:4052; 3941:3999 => 0.08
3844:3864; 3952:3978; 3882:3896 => -0.01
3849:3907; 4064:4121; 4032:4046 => -0.10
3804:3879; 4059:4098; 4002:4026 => -0.09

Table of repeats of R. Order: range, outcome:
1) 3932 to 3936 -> 7.65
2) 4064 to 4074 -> 14.7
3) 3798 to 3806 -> 12.4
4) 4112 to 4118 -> 14.7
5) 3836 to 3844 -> 10.7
